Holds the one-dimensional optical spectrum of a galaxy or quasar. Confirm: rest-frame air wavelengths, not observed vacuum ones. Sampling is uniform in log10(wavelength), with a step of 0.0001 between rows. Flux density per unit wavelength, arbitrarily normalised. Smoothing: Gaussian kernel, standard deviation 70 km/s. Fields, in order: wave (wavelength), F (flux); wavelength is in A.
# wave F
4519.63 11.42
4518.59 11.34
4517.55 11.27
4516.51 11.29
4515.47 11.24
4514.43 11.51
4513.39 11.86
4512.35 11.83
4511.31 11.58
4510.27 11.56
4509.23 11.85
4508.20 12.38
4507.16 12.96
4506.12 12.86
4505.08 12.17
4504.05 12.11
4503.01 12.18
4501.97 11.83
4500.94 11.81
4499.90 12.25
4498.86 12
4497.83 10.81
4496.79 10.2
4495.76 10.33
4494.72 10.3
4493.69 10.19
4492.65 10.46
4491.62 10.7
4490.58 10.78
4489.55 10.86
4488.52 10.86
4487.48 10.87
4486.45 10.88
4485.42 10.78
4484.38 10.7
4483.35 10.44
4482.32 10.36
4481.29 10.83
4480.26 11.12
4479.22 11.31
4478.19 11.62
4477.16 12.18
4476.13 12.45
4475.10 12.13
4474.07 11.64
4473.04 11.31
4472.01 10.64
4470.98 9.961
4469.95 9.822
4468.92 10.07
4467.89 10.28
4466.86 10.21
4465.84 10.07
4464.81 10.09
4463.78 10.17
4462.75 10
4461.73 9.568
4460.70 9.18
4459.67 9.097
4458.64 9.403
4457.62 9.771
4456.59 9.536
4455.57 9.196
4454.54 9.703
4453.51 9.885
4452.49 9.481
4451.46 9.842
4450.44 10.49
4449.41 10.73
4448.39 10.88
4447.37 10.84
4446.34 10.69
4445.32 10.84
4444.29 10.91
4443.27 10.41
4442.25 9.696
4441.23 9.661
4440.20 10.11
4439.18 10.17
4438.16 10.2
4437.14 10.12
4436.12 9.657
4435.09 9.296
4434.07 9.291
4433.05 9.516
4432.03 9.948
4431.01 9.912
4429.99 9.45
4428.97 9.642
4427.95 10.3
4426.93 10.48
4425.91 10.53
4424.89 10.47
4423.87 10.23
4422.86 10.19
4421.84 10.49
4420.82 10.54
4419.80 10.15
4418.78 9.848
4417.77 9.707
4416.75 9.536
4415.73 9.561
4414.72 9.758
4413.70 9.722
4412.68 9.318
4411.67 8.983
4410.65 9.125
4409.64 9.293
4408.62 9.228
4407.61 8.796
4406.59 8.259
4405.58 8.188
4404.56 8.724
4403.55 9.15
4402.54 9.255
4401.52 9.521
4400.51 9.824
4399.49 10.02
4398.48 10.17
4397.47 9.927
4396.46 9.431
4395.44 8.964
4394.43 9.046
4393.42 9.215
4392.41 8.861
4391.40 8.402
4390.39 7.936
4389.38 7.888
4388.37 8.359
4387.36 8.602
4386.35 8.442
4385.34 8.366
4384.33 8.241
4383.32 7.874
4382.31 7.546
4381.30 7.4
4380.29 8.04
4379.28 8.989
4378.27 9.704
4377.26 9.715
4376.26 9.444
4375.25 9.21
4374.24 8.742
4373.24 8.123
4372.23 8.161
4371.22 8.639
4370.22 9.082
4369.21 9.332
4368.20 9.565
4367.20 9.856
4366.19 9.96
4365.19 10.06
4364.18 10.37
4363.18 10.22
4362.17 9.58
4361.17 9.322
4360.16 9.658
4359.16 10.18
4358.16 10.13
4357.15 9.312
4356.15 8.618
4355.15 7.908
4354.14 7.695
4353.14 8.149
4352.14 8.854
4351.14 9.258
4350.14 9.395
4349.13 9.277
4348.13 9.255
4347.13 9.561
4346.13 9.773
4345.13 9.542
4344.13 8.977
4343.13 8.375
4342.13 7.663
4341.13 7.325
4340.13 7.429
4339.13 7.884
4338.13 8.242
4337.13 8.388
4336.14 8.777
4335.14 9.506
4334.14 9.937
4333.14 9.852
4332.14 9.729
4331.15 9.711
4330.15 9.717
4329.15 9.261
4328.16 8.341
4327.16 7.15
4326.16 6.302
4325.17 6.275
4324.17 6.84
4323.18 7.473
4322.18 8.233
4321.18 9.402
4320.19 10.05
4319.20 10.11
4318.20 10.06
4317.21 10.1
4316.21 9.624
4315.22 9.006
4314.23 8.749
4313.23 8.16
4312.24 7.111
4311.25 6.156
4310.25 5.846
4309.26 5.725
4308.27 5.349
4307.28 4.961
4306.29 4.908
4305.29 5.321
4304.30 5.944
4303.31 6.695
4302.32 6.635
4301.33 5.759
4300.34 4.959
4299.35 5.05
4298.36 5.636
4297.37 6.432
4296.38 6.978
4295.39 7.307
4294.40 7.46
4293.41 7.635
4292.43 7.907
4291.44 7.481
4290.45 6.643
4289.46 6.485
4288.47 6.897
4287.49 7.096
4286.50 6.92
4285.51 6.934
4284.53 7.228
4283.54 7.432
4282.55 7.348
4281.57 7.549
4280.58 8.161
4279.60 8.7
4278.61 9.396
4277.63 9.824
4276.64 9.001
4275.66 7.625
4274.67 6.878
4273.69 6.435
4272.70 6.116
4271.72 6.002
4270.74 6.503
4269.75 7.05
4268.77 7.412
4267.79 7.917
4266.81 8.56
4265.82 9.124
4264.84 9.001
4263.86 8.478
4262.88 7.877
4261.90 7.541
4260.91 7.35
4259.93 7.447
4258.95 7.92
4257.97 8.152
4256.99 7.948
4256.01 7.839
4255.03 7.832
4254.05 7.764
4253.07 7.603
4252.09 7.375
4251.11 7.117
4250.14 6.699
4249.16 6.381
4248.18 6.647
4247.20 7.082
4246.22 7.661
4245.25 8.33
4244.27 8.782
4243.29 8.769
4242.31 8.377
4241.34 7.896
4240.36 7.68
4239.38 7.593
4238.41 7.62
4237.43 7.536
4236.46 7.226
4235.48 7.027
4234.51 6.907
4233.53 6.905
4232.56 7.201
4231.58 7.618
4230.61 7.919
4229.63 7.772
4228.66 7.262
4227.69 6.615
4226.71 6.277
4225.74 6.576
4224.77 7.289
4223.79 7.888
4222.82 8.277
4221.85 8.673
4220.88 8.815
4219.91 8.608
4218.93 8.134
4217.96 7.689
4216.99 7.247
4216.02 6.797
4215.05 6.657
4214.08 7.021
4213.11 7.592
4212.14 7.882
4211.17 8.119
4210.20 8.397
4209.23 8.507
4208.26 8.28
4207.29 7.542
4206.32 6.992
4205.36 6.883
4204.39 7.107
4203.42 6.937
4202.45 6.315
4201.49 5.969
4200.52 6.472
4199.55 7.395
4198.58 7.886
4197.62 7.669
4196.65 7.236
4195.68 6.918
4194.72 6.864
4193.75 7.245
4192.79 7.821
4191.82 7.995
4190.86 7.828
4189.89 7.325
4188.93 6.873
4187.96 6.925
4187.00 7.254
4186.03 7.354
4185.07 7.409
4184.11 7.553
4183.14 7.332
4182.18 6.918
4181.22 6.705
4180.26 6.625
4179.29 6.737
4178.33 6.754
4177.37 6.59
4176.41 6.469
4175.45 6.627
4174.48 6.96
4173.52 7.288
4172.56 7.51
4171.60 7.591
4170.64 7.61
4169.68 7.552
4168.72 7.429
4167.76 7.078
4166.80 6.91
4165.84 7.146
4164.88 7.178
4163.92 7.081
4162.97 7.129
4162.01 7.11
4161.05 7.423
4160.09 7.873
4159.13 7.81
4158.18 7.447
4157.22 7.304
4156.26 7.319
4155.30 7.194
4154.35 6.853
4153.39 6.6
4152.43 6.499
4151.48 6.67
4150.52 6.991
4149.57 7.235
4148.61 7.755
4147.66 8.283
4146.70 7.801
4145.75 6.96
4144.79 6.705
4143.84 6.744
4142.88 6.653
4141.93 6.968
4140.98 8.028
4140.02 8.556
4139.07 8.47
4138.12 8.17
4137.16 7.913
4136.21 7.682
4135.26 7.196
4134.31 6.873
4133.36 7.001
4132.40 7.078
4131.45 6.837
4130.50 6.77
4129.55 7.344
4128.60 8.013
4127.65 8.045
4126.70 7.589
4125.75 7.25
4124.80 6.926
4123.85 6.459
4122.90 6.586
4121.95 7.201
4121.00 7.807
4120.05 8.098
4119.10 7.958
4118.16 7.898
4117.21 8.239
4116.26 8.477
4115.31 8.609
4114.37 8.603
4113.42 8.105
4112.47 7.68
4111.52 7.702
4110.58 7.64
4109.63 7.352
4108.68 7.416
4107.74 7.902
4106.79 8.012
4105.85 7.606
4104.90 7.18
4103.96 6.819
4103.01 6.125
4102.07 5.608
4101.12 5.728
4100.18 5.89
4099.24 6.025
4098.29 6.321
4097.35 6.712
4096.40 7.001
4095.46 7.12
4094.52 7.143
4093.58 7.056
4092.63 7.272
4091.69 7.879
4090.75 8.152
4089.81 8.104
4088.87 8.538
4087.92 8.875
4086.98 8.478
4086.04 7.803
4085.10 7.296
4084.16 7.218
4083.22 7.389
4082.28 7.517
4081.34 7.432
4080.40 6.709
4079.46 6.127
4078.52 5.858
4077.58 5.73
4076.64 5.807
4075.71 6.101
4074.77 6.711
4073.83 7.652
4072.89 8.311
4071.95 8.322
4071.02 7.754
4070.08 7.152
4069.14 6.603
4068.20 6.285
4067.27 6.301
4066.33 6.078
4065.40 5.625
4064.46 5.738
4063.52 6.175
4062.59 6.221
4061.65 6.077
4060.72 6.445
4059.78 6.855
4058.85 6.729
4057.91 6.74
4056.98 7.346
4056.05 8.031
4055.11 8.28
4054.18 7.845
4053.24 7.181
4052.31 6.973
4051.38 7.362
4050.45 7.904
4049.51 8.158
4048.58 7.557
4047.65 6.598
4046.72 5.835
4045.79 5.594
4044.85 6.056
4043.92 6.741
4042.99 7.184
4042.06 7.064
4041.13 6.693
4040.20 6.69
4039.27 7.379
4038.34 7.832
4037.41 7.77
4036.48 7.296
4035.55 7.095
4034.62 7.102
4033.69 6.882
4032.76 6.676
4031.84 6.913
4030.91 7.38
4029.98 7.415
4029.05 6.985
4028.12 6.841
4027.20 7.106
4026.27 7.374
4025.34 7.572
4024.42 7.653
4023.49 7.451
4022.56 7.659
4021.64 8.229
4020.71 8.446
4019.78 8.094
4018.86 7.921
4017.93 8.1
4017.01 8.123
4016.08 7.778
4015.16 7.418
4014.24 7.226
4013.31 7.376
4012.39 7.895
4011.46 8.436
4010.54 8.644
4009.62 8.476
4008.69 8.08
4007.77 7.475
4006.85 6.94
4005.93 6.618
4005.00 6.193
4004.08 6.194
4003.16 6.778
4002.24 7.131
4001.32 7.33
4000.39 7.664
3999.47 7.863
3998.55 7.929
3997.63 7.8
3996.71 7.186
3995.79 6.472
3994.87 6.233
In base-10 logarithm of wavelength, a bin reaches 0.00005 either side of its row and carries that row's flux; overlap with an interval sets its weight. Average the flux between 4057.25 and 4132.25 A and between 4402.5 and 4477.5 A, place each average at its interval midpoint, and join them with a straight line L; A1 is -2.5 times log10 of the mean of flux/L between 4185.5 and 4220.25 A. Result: 0.09 mag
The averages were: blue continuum 7.15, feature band 7.38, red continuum 9.98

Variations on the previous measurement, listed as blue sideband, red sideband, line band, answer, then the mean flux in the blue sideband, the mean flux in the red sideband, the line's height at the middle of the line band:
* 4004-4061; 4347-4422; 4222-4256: 0.12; 7.33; 9.13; 8.38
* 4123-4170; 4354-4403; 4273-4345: 0.12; 7.3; 9.05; 8.52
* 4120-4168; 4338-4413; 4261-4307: 0.16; 7.3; 8.95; 8.3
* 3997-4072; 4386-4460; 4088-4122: 0.03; 7.21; 9.63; 7.65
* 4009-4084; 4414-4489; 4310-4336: 0.08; 7.15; 10.3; 9.28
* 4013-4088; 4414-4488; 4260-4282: 0.13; 7.13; 10.3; 8.85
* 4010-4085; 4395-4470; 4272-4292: 0.17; 7.14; 9.81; 8.76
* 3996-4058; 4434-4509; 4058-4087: 0.14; 7.37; 10.7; 7.7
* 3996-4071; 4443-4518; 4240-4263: 0.17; 7.2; 10.9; 8.98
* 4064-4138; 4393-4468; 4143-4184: 0.08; 7.23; 9.78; 7.71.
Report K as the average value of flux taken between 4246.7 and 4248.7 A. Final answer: 6.84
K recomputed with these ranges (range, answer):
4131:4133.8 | 6.96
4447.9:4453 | 10.3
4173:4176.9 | 6.84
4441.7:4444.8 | 10.4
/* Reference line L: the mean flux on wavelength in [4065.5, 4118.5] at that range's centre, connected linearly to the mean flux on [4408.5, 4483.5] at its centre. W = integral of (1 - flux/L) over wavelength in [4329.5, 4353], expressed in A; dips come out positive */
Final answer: 0.8 A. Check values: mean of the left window 7.23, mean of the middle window 8.96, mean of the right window 10.2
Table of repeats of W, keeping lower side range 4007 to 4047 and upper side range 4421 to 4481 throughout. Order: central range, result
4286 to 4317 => 8.54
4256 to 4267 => 1.08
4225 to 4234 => 1.68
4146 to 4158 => 1.50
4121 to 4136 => 1.68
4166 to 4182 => 2.60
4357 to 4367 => -0.25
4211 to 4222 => 1.20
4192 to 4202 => 1.61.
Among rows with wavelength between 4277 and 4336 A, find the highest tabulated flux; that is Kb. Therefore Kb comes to 10.11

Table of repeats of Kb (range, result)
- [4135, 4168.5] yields 8.556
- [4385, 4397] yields 9.431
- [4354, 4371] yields 10.37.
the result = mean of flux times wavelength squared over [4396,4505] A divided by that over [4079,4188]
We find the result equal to 1.62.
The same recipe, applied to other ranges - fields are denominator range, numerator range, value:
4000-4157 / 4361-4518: 1.65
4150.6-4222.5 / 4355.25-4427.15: 1.40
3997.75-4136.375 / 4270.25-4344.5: 1.18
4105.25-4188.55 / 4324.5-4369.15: 1.34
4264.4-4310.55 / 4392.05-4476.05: 1.51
